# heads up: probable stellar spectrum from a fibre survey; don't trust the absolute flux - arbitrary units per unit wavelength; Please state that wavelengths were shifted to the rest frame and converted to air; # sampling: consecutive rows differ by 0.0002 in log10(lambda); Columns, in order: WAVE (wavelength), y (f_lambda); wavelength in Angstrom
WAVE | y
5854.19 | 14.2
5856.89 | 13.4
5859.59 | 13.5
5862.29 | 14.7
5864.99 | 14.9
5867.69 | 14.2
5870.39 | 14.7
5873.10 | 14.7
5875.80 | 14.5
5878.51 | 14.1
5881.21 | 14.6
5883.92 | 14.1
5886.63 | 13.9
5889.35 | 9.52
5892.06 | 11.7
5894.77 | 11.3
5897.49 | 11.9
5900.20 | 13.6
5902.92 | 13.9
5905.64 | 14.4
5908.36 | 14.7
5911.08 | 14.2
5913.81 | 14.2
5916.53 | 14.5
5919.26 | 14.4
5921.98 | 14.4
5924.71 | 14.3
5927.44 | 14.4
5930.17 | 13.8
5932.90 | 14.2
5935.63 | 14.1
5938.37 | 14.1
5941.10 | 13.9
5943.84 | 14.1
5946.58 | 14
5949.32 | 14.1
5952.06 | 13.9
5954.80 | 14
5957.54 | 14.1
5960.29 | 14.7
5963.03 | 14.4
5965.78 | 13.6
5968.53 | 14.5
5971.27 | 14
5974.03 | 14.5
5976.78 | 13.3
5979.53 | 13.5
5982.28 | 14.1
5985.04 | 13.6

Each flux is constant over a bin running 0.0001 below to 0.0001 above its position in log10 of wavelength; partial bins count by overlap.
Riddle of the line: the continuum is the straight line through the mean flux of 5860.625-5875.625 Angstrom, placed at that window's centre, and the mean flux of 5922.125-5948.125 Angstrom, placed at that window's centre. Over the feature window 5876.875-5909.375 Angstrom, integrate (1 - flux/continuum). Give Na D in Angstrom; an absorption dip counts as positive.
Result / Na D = 2.89 Angstrom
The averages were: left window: 14.6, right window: 14.1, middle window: 13.1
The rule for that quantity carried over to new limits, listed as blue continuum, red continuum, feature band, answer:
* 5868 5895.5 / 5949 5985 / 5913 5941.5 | -1.0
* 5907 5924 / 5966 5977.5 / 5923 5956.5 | 0.4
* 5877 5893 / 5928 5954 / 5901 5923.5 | -1.3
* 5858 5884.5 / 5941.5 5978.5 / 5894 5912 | 1.0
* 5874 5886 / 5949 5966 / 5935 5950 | 0.1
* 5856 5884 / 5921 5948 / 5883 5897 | 2.2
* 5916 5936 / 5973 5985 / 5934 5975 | -0.3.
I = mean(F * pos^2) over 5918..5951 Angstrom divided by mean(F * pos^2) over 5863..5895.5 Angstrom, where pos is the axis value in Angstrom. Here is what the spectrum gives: 1.06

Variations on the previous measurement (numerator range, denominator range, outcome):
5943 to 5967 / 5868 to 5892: 1.06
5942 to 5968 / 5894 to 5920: 1.04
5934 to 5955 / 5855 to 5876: 1.01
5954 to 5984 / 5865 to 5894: 1.06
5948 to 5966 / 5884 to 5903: 1.18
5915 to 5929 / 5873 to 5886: 1.02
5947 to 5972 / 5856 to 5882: 1.02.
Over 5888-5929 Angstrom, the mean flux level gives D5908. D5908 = 13.4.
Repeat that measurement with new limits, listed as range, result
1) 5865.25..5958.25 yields 13.9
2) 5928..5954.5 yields 14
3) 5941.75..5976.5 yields 14.1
